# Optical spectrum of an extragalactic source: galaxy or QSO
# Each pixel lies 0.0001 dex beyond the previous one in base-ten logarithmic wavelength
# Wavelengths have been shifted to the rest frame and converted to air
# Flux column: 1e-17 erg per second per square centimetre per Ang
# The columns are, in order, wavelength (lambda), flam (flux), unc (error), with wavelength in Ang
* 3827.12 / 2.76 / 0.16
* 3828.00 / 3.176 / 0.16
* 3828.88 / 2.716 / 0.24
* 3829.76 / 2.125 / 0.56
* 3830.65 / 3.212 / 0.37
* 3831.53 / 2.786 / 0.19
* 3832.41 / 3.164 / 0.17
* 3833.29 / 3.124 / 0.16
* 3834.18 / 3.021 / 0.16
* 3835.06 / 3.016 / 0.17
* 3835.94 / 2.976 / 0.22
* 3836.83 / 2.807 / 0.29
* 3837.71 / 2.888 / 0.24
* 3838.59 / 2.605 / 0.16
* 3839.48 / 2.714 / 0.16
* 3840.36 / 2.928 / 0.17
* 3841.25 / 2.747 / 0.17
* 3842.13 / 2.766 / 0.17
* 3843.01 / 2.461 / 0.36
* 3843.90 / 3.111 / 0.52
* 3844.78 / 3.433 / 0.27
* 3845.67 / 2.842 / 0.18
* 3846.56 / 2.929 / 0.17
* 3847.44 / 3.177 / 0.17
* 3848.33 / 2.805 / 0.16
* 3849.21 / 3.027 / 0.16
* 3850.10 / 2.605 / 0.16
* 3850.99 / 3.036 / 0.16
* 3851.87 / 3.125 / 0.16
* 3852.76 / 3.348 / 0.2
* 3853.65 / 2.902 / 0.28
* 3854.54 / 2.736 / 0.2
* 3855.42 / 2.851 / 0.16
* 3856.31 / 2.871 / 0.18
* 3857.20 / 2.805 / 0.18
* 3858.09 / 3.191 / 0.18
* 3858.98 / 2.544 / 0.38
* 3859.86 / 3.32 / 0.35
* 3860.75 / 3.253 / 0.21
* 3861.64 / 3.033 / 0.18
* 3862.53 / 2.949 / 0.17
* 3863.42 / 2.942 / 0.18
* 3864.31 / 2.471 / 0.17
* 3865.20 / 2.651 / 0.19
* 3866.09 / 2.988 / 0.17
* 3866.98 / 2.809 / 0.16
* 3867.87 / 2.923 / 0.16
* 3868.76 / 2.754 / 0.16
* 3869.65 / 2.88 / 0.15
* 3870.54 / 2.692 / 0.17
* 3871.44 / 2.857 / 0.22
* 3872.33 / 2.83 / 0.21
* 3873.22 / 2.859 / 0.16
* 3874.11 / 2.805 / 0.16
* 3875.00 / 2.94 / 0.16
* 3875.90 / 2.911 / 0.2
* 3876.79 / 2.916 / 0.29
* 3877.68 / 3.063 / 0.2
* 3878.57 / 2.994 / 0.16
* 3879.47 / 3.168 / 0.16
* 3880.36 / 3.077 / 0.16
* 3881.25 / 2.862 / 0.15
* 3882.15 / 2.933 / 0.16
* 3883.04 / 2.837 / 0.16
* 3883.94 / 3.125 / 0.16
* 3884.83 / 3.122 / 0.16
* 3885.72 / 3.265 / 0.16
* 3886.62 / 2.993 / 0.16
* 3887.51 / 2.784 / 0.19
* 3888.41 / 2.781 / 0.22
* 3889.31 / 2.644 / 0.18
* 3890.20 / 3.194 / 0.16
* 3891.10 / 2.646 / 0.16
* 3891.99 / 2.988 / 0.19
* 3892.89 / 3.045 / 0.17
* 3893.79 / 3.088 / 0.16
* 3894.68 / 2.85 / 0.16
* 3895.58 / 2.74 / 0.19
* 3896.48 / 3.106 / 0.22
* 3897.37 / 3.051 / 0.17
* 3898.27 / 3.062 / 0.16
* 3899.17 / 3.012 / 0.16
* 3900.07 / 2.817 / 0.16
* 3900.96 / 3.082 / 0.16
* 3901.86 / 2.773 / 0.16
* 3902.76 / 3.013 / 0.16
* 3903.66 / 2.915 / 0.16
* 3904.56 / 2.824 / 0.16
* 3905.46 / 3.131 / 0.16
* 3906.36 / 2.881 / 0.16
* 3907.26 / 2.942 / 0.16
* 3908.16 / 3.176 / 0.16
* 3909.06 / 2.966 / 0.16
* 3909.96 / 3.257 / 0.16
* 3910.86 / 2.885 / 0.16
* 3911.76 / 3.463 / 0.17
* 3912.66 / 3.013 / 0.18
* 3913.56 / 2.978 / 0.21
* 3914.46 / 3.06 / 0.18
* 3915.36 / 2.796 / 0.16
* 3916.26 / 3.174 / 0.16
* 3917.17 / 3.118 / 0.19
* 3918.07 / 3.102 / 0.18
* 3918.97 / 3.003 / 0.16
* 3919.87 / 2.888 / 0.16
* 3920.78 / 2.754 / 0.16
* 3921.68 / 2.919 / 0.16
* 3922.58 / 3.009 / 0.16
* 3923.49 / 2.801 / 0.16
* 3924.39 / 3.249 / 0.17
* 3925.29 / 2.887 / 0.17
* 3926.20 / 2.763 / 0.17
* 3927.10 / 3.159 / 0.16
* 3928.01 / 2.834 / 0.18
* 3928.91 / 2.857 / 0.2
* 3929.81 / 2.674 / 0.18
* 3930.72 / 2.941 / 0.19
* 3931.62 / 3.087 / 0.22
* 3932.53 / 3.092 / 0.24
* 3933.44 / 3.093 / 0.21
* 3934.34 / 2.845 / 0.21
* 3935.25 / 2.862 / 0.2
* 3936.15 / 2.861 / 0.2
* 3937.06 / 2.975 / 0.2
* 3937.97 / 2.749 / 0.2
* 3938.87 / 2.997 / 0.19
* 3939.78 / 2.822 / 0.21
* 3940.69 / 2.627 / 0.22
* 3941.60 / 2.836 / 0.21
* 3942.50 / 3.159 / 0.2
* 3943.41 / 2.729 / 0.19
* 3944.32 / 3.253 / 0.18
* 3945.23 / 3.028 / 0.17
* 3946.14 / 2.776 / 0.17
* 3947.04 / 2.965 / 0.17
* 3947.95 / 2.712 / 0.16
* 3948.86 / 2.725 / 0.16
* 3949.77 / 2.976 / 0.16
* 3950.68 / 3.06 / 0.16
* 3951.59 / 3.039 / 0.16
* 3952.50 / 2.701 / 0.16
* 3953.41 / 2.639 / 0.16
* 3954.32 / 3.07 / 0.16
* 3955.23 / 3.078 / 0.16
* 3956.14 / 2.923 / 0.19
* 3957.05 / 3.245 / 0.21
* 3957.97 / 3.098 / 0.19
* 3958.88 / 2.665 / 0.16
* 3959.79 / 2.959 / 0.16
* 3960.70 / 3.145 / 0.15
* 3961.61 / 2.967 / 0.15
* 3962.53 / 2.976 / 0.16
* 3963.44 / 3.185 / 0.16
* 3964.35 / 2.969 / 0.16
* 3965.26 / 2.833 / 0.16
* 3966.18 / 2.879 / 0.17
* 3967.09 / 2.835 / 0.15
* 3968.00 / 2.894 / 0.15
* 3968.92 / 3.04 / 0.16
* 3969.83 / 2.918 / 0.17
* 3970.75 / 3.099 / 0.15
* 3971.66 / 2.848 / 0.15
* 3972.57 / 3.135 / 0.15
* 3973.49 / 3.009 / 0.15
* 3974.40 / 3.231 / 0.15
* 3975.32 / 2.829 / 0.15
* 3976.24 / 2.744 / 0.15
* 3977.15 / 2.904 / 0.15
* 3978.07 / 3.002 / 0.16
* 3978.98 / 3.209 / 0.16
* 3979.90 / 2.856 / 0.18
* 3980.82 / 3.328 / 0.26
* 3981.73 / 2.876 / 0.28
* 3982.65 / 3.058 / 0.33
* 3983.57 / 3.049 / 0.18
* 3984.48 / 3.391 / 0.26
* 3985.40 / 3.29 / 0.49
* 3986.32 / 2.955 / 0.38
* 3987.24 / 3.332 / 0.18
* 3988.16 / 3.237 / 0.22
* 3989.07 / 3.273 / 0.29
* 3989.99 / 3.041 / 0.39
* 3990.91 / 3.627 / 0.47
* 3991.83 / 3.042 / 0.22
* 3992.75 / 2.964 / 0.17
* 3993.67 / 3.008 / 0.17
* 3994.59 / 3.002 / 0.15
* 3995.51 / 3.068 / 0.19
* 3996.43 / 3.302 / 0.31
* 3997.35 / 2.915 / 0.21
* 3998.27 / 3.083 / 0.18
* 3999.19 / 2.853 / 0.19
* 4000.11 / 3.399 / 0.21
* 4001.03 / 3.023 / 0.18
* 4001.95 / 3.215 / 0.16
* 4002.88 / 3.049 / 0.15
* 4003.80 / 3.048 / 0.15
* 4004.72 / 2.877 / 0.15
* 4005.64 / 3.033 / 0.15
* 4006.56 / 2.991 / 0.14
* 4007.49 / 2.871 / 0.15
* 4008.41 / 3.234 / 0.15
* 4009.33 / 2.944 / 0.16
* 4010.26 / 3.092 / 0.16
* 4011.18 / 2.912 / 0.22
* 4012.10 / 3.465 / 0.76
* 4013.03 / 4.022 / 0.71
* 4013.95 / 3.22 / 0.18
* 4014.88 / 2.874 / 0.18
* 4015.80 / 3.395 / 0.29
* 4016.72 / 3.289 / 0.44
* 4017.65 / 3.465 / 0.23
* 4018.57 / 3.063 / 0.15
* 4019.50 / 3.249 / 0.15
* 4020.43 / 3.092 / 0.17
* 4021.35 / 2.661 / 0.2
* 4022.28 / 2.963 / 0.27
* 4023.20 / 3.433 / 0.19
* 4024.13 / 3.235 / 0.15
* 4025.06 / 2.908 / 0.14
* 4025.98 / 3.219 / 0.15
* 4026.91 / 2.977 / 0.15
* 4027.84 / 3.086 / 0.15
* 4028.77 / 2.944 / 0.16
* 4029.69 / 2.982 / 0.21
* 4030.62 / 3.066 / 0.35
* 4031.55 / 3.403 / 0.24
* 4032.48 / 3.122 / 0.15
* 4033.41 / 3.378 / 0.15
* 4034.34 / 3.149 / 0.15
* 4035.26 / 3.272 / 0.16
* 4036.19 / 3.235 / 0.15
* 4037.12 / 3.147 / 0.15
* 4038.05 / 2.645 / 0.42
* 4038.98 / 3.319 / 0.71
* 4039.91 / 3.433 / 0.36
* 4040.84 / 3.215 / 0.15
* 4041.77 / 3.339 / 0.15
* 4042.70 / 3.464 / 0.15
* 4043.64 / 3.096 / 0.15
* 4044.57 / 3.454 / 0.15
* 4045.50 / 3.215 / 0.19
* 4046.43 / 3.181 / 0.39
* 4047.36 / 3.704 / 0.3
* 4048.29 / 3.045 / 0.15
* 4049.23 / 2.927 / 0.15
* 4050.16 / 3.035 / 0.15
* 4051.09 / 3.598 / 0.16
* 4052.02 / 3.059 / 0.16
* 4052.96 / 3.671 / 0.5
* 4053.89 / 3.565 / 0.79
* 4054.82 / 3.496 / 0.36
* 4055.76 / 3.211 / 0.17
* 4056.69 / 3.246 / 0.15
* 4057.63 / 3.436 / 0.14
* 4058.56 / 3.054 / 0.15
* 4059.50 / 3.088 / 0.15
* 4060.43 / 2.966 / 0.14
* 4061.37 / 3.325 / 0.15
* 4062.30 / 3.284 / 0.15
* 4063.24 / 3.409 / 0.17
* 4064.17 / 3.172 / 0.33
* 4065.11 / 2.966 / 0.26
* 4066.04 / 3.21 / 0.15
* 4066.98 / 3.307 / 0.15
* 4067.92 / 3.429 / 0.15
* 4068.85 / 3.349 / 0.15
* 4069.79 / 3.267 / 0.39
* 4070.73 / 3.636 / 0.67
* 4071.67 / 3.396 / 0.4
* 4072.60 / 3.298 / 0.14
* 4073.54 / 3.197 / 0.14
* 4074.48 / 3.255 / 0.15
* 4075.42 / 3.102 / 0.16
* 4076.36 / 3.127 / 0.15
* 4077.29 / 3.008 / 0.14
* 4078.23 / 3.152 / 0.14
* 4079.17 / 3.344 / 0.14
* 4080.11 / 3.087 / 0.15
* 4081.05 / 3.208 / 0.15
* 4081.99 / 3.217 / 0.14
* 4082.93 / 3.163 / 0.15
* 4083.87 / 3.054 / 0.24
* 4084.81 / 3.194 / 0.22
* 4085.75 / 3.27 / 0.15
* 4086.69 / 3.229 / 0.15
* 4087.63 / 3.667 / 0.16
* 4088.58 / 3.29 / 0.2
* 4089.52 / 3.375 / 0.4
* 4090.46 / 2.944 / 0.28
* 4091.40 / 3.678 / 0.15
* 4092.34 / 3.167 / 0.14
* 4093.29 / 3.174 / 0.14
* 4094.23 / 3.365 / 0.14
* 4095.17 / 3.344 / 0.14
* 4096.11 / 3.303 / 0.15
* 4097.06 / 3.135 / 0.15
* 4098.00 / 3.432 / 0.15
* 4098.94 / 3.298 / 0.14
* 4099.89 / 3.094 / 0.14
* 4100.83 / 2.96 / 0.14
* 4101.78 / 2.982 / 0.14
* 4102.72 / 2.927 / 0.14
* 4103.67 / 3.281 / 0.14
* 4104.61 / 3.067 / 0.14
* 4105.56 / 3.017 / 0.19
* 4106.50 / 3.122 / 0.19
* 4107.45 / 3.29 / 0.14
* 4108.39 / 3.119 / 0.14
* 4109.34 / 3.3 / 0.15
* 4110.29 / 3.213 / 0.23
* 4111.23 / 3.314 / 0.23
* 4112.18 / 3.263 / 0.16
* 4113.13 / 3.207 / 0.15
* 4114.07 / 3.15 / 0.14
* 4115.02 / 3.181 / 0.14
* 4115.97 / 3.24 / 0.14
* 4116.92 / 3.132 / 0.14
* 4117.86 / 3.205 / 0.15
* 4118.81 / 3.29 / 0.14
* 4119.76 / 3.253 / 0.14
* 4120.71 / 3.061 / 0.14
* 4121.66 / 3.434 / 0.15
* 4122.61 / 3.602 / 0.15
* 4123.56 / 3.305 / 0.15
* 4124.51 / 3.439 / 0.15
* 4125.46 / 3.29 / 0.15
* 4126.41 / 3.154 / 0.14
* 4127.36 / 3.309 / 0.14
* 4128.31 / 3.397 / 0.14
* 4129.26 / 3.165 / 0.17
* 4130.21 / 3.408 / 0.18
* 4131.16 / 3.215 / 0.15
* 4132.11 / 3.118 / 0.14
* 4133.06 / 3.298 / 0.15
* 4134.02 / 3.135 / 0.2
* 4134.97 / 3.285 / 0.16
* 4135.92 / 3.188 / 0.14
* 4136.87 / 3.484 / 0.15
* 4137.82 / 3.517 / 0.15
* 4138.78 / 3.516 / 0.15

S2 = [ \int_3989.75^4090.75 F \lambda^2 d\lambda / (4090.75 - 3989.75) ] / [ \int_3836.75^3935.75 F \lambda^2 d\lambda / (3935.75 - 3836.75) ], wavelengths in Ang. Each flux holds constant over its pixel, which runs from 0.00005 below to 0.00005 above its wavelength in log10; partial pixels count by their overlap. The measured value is 1.2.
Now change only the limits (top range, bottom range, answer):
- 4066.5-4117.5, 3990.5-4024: 1.07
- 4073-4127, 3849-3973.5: 1.20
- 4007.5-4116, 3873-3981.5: 1.16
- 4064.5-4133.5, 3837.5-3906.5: 1.24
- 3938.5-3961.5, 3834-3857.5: 1.06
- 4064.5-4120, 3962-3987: 1.13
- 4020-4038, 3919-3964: 1.11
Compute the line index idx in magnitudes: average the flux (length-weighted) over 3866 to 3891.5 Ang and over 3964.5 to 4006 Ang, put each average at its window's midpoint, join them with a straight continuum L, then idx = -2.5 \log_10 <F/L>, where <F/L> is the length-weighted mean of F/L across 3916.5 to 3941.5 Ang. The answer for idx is 0.022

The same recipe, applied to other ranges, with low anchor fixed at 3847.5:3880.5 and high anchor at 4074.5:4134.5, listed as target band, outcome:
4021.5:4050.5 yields -0.01 mag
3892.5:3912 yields -0.01 mag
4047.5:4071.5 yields -0.04 mag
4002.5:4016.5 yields -0.01 mag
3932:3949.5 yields 0.04 mag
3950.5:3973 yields 0.03 mag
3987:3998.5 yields -0.02 mag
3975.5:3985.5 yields 0.01 mag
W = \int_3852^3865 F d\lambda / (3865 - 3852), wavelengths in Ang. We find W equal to 2.94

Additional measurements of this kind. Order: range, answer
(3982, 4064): 3.18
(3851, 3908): 2.94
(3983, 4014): 3.14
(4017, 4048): 3.19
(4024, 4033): 3.09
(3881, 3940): 2.96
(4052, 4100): 3.27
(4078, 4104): 3.23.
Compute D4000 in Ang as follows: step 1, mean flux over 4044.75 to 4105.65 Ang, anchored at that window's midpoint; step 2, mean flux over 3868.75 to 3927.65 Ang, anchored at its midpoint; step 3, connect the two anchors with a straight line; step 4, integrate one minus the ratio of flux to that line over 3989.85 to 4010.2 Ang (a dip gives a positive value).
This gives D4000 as 0.3 Ang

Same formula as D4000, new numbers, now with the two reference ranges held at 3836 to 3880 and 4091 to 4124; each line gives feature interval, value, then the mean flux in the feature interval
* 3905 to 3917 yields -0.3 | 3.06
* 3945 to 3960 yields 0.5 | 2.92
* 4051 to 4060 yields -0.5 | 3.33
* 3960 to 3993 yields 0.0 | 3.05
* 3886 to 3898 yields 0.1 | 2.92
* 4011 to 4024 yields -0.5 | 3.23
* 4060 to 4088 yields -0.5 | 3.24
